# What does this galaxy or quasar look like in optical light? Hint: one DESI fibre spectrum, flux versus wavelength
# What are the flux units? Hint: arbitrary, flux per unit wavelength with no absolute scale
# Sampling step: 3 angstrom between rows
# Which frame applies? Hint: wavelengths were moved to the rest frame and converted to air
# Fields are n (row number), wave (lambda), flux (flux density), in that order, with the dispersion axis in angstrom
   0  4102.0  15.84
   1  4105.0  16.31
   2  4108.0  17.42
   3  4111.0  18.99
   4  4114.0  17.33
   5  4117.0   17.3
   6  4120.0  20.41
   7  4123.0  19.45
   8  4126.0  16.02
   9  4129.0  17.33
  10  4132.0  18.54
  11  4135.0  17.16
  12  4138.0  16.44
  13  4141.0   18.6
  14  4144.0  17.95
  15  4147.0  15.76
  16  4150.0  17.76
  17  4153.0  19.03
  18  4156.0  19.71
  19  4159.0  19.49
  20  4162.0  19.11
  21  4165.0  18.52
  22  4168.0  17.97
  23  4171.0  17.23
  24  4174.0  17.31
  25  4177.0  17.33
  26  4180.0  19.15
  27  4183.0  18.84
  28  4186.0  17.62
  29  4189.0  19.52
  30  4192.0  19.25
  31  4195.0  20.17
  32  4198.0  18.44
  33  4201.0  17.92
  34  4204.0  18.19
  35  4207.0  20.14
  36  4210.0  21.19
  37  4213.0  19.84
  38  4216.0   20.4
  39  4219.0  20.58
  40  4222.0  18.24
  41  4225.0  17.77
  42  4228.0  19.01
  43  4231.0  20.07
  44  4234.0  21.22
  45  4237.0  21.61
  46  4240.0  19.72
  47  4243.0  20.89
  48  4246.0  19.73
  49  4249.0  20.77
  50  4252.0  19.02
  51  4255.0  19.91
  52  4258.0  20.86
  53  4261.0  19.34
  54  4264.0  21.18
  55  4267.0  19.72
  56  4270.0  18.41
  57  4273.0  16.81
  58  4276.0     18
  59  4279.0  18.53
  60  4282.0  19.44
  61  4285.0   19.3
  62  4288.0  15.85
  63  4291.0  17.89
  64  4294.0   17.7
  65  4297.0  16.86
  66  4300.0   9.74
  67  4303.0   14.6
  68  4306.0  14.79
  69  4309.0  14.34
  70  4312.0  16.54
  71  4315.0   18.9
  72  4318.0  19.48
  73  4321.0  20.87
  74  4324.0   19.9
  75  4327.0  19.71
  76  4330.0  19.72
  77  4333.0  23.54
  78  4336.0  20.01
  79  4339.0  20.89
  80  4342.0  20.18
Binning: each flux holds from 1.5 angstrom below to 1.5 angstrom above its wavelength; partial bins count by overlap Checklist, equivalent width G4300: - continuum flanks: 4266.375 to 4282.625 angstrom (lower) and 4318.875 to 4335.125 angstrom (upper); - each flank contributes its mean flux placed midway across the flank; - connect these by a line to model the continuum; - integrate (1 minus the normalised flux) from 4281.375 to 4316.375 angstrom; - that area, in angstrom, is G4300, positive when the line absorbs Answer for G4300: 5.7 angstrom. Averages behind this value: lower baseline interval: 18.4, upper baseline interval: 20.7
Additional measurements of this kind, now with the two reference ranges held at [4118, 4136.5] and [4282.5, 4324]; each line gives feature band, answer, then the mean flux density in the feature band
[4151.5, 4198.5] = -2.35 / 18.7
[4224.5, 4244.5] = -3.22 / 20.2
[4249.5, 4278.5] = -3.60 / 19.3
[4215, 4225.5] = -1.13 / 19.3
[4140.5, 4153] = 0.26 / 17.6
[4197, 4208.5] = -0.72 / 18.7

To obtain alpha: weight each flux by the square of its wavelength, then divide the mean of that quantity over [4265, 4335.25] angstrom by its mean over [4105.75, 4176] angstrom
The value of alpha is 1.1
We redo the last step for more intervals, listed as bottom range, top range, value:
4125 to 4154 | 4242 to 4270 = 1.21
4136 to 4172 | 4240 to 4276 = 1.14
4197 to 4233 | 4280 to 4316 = 0.88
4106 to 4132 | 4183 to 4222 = 1.12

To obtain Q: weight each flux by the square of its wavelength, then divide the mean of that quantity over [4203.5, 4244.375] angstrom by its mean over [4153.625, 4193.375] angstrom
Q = 1.10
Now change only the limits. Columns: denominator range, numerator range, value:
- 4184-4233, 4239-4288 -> 1.03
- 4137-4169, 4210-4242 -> 1.13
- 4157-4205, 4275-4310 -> 0.93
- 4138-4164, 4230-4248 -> 1.17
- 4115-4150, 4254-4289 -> 1.14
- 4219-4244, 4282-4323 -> 0.88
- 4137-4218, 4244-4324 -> 1.02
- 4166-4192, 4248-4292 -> 1.09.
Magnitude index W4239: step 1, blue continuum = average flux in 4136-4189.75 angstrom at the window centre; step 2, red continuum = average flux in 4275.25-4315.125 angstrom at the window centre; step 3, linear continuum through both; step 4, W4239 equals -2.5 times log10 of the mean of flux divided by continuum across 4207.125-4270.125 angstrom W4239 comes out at -0.16 mag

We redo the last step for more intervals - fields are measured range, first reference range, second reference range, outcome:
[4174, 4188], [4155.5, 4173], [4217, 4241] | 0.04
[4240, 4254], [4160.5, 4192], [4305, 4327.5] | -0.11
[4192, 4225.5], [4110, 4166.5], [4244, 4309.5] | -0.08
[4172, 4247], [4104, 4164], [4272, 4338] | -0.08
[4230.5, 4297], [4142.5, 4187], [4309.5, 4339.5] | -0.01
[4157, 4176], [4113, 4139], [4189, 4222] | 0.02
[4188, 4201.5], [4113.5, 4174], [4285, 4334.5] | -0.07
